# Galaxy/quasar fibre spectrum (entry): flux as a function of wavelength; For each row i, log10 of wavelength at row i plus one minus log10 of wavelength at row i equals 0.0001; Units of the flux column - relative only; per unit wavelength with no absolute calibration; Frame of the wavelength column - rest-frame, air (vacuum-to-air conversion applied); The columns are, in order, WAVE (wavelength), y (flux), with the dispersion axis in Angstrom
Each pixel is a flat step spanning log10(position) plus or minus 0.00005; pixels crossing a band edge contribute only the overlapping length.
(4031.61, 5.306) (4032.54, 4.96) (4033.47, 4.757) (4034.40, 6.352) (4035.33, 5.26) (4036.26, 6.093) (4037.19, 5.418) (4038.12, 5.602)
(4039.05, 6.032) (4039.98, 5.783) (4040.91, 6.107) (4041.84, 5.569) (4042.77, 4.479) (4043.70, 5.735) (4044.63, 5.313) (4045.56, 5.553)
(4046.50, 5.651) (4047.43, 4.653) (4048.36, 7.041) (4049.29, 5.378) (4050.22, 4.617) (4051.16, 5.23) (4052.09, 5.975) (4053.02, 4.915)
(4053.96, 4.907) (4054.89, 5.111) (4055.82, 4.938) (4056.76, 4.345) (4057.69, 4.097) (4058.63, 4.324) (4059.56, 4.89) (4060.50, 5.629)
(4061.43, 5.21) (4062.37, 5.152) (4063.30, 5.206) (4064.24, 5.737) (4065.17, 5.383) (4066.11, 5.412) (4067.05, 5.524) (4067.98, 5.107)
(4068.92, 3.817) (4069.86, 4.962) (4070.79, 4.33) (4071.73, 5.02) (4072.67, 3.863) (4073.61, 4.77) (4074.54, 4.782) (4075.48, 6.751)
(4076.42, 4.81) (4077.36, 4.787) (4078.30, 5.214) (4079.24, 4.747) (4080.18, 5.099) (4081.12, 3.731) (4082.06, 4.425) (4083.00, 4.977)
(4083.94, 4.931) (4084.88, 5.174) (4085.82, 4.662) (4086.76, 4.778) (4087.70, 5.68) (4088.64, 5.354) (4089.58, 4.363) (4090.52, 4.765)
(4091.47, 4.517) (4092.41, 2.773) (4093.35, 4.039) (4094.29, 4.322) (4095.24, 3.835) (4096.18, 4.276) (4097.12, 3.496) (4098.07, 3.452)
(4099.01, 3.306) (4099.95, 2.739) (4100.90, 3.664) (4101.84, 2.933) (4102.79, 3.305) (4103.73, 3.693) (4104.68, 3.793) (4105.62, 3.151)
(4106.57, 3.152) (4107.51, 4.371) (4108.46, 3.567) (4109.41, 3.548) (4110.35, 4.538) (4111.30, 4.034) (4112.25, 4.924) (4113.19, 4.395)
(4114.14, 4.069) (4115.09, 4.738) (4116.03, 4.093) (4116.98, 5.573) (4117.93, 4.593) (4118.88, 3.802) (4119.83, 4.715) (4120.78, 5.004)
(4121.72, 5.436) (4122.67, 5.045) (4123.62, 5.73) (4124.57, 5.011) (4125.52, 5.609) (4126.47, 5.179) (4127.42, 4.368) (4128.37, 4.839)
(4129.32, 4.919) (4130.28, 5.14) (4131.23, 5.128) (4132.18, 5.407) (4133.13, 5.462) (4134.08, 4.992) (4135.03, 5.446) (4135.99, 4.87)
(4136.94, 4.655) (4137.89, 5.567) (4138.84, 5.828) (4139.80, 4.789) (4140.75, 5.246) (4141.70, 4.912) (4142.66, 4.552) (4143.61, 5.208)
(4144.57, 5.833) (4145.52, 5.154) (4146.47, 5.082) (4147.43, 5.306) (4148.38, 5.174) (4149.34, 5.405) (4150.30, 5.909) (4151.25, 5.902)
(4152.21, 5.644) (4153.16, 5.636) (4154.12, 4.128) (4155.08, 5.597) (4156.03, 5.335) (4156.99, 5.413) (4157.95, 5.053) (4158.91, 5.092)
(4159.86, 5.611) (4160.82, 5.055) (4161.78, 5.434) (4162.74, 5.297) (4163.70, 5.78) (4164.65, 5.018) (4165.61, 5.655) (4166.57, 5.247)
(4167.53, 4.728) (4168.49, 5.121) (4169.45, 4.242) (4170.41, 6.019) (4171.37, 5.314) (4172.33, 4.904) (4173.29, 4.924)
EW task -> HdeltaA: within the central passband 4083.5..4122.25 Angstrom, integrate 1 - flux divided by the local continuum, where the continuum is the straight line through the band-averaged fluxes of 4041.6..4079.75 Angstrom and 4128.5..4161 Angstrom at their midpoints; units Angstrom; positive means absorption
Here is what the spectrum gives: 7.4 Angstrom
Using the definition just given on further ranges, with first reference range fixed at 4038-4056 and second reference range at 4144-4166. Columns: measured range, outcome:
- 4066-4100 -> 5.3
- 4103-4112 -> 2.7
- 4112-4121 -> 1.4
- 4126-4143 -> 1.0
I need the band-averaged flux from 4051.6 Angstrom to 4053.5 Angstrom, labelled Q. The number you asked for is 5.44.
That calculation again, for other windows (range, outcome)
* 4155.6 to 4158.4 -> 5.26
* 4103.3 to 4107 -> 3.44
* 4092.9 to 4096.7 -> 4.11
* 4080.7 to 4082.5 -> 4.08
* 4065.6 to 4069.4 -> 4.96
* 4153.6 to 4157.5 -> 5.12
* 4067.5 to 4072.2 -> 4.65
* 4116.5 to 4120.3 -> 4.66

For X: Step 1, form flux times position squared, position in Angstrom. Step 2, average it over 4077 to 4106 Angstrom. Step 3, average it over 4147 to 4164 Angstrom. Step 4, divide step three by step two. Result 1.32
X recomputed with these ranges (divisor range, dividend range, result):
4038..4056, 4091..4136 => 0.83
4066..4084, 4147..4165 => 1.15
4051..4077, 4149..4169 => 1.12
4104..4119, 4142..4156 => 1.31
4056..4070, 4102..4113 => 0.78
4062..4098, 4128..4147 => 1.12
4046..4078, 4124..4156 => 1.07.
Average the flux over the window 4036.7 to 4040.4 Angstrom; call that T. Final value 5.71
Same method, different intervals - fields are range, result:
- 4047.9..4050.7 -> 5.67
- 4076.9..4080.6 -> 4.96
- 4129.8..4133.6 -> 5.28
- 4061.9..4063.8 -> 5.18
